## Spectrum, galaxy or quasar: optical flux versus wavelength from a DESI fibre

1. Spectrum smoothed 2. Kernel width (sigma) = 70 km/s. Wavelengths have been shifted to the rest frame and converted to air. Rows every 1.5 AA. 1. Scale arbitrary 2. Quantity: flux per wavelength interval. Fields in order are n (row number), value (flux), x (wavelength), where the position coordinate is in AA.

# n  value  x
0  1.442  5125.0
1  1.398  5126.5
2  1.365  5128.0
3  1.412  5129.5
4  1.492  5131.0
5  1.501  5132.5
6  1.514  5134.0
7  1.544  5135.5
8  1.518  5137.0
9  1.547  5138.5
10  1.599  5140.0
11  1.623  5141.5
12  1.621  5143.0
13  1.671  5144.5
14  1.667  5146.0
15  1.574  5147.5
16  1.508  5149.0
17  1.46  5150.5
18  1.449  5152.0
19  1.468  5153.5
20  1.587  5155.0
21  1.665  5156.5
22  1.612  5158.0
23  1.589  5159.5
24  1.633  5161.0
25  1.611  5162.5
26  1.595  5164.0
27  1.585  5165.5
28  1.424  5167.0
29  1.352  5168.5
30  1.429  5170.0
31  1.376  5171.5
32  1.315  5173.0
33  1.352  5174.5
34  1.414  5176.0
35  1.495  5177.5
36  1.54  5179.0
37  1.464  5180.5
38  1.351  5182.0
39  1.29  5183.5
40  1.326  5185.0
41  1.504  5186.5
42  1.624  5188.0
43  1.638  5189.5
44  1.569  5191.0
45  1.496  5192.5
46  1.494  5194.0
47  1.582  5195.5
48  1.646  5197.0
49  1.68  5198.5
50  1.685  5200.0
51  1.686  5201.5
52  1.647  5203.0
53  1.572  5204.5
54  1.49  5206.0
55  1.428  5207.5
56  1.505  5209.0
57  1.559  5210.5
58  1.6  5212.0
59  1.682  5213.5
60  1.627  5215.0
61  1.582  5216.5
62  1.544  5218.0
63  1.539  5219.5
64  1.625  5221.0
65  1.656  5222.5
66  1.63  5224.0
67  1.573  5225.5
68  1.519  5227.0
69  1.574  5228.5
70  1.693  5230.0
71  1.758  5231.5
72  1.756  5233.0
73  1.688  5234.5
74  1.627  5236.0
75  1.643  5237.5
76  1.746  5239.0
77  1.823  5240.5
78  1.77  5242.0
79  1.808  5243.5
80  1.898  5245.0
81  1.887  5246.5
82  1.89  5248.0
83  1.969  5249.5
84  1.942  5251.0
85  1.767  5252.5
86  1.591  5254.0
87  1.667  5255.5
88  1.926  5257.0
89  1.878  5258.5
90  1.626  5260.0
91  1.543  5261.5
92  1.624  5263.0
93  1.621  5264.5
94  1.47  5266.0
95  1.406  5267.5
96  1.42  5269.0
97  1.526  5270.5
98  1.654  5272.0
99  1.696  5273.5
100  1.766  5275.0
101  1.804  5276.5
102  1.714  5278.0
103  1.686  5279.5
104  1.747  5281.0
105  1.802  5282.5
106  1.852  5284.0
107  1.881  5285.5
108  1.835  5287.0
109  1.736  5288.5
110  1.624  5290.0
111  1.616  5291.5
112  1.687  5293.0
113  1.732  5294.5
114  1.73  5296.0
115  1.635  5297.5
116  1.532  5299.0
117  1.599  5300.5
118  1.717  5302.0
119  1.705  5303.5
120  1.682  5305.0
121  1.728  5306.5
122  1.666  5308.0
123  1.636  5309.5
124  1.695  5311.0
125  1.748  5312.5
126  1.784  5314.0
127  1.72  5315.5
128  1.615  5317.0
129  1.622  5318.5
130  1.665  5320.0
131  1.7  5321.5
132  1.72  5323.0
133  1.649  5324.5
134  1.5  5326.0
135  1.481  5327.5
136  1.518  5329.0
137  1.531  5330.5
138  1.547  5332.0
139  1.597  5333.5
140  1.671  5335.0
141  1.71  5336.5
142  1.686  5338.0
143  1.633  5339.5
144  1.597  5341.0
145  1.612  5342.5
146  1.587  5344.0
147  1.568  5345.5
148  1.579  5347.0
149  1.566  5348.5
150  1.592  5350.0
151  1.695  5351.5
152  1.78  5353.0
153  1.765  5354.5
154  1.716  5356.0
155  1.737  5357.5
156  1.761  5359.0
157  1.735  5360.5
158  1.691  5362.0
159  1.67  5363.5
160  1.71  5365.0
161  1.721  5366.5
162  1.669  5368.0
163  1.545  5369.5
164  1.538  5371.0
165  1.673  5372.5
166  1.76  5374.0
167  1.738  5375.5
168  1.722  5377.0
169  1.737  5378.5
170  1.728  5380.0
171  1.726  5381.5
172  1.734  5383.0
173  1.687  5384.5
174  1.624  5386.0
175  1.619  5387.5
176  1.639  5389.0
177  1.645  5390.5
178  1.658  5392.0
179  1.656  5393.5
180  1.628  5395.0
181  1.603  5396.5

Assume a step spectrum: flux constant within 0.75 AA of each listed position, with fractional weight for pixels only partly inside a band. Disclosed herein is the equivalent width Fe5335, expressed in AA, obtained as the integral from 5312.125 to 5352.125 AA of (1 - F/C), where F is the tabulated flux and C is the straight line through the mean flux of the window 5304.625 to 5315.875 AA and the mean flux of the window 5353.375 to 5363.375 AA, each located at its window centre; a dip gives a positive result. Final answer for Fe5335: 2.2 AA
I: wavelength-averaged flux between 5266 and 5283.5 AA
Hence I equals 1.65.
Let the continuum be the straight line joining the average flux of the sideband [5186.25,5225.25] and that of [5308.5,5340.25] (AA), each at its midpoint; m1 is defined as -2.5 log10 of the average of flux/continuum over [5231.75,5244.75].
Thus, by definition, -0.09 mag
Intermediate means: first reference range 1.59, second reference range 1.64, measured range 1.74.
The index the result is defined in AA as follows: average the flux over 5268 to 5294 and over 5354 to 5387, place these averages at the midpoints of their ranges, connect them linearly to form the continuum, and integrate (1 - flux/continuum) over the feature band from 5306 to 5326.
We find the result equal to 0.3 AA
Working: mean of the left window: 1.71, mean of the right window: 1.7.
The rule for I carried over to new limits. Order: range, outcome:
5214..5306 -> 1.69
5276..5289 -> 1.78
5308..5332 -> 1.64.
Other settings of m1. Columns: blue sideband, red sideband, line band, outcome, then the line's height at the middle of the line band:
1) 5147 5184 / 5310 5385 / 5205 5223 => -0.02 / 1.53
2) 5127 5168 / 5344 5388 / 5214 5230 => 0.00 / 1.59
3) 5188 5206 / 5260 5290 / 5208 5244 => -0.01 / 1.63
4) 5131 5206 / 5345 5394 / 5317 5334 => 0.03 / 1.65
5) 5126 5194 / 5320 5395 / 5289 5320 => -0.04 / 1.62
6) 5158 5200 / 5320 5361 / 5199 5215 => -0.04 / 1.52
